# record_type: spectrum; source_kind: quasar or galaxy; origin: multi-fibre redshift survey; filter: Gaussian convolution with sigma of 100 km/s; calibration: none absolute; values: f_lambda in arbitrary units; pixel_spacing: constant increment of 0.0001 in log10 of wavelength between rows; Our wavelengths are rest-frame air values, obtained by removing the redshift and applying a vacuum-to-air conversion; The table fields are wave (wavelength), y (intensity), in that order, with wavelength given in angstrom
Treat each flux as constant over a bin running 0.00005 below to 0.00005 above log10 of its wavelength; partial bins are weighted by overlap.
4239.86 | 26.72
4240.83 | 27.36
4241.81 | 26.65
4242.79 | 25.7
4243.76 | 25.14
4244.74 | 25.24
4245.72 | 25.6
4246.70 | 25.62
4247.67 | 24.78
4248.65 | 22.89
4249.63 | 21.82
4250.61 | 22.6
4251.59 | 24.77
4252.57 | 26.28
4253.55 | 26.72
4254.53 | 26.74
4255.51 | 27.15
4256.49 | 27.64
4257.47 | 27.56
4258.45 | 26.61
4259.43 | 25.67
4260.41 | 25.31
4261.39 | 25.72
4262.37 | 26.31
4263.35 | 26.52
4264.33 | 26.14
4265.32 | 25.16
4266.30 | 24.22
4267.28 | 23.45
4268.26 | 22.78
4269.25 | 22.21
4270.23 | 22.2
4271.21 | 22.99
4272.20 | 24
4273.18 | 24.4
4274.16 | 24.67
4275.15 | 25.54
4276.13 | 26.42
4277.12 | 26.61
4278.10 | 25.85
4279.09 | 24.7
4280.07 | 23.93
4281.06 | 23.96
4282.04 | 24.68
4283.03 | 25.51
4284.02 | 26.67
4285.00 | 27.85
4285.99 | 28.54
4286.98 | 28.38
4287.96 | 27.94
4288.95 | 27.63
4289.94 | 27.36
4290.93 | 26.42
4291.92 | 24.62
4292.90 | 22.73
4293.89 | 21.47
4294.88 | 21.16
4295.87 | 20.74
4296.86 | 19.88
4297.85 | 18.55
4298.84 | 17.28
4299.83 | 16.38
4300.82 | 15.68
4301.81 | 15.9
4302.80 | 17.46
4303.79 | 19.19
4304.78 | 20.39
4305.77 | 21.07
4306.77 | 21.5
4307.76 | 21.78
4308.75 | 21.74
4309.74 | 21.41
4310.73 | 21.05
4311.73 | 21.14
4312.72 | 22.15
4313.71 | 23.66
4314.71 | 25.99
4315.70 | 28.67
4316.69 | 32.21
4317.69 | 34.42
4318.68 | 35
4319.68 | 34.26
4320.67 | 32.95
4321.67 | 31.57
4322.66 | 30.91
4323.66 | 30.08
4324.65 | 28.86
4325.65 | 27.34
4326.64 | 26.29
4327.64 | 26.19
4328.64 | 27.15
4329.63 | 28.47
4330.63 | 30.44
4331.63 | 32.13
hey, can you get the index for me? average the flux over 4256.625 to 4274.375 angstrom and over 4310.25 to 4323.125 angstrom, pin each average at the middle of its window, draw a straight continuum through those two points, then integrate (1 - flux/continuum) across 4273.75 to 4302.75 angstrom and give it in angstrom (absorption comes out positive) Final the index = 3.18 angstrom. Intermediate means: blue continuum 24.8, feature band 23.6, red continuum 28.8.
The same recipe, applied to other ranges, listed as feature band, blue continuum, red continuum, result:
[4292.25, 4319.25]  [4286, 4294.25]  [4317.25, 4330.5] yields 5.66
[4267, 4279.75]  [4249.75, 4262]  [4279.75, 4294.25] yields 0.80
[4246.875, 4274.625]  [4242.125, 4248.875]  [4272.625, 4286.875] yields 0.53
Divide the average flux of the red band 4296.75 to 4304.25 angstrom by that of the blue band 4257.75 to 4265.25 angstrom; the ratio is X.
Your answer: 0.67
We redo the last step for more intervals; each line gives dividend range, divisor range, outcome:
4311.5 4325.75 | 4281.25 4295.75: 1.15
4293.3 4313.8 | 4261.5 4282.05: 0.81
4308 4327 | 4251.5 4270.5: 1.09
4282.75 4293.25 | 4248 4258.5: 1.05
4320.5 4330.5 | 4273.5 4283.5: 1.15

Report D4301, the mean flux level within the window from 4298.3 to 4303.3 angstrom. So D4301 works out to 16.6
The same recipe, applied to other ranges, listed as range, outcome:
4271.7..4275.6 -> 24.6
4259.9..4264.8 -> 26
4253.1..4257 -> 27.1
